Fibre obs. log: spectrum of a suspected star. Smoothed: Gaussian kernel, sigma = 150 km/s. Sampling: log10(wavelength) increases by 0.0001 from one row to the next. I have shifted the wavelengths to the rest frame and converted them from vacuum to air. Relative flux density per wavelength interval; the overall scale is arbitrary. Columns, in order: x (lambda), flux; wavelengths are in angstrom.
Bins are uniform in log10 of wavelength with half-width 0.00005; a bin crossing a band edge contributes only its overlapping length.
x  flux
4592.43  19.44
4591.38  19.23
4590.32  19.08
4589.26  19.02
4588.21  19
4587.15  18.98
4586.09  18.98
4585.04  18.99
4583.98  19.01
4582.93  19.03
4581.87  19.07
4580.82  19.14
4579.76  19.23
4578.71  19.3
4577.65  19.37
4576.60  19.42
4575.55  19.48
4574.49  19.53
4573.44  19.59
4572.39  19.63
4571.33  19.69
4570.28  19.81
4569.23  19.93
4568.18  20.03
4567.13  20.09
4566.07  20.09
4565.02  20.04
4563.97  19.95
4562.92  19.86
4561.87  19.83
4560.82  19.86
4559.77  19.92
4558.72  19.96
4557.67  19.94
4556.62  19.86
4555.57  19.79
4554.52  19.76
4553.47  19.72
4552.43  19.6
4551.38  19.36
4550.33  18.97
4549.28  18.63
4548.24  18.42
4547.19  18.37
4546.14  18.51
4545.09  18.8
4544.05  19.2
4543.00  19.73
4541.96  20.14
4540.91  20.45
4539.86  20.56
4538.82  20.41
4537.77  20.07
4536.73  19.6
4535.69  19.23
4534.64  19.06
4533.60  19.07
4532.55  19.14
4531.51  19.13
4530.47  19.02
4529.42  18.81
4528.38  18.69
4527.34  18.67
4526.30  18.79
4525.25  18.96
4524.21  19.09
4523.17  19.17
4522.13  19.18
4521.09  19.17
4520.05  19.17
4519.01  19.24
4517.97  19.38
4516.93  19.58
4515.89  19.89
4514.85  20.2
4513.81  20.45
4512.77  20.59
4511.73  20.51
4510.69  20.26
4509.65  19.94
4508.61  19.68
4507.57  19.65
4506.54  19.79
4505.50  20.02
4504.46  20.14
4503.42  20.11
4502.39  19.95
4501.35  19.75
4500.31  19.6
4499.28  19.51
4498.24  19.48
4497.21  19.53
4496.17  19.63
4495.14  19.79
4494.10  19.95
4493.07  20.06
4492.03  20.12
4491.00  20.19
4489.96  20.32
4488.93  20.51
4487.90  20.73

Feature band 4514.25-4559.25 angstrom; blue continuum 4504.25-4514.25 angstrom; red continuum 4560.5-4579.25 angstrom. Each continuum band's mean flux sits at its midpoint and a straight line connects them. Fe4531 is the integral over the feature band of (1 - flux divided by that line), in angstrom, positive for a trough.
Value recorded 1.29 angstrom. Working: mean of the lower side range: 20.1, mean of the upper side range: 19.8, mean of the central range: 19.4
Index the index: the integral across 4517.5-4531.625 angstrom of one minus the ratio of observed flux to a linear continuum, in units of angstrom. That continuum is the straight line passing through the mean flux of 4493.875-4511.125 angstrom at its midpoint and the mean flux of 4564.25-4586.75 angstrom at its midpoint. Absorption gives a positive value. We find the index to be 0.5 angstrom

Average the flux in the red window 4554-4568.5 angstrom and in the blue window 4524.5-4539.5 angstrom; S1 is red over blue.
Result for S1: 1.0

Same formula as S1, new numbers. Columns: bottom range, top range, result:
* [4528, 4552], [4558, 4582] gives 1.02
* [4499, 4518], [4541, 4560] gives 0.97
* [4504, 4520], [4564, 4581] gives 0.99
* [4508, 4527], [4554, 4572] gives 1.01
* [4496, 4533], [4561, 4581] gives 1.01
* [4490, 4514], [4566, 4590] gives 0.97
